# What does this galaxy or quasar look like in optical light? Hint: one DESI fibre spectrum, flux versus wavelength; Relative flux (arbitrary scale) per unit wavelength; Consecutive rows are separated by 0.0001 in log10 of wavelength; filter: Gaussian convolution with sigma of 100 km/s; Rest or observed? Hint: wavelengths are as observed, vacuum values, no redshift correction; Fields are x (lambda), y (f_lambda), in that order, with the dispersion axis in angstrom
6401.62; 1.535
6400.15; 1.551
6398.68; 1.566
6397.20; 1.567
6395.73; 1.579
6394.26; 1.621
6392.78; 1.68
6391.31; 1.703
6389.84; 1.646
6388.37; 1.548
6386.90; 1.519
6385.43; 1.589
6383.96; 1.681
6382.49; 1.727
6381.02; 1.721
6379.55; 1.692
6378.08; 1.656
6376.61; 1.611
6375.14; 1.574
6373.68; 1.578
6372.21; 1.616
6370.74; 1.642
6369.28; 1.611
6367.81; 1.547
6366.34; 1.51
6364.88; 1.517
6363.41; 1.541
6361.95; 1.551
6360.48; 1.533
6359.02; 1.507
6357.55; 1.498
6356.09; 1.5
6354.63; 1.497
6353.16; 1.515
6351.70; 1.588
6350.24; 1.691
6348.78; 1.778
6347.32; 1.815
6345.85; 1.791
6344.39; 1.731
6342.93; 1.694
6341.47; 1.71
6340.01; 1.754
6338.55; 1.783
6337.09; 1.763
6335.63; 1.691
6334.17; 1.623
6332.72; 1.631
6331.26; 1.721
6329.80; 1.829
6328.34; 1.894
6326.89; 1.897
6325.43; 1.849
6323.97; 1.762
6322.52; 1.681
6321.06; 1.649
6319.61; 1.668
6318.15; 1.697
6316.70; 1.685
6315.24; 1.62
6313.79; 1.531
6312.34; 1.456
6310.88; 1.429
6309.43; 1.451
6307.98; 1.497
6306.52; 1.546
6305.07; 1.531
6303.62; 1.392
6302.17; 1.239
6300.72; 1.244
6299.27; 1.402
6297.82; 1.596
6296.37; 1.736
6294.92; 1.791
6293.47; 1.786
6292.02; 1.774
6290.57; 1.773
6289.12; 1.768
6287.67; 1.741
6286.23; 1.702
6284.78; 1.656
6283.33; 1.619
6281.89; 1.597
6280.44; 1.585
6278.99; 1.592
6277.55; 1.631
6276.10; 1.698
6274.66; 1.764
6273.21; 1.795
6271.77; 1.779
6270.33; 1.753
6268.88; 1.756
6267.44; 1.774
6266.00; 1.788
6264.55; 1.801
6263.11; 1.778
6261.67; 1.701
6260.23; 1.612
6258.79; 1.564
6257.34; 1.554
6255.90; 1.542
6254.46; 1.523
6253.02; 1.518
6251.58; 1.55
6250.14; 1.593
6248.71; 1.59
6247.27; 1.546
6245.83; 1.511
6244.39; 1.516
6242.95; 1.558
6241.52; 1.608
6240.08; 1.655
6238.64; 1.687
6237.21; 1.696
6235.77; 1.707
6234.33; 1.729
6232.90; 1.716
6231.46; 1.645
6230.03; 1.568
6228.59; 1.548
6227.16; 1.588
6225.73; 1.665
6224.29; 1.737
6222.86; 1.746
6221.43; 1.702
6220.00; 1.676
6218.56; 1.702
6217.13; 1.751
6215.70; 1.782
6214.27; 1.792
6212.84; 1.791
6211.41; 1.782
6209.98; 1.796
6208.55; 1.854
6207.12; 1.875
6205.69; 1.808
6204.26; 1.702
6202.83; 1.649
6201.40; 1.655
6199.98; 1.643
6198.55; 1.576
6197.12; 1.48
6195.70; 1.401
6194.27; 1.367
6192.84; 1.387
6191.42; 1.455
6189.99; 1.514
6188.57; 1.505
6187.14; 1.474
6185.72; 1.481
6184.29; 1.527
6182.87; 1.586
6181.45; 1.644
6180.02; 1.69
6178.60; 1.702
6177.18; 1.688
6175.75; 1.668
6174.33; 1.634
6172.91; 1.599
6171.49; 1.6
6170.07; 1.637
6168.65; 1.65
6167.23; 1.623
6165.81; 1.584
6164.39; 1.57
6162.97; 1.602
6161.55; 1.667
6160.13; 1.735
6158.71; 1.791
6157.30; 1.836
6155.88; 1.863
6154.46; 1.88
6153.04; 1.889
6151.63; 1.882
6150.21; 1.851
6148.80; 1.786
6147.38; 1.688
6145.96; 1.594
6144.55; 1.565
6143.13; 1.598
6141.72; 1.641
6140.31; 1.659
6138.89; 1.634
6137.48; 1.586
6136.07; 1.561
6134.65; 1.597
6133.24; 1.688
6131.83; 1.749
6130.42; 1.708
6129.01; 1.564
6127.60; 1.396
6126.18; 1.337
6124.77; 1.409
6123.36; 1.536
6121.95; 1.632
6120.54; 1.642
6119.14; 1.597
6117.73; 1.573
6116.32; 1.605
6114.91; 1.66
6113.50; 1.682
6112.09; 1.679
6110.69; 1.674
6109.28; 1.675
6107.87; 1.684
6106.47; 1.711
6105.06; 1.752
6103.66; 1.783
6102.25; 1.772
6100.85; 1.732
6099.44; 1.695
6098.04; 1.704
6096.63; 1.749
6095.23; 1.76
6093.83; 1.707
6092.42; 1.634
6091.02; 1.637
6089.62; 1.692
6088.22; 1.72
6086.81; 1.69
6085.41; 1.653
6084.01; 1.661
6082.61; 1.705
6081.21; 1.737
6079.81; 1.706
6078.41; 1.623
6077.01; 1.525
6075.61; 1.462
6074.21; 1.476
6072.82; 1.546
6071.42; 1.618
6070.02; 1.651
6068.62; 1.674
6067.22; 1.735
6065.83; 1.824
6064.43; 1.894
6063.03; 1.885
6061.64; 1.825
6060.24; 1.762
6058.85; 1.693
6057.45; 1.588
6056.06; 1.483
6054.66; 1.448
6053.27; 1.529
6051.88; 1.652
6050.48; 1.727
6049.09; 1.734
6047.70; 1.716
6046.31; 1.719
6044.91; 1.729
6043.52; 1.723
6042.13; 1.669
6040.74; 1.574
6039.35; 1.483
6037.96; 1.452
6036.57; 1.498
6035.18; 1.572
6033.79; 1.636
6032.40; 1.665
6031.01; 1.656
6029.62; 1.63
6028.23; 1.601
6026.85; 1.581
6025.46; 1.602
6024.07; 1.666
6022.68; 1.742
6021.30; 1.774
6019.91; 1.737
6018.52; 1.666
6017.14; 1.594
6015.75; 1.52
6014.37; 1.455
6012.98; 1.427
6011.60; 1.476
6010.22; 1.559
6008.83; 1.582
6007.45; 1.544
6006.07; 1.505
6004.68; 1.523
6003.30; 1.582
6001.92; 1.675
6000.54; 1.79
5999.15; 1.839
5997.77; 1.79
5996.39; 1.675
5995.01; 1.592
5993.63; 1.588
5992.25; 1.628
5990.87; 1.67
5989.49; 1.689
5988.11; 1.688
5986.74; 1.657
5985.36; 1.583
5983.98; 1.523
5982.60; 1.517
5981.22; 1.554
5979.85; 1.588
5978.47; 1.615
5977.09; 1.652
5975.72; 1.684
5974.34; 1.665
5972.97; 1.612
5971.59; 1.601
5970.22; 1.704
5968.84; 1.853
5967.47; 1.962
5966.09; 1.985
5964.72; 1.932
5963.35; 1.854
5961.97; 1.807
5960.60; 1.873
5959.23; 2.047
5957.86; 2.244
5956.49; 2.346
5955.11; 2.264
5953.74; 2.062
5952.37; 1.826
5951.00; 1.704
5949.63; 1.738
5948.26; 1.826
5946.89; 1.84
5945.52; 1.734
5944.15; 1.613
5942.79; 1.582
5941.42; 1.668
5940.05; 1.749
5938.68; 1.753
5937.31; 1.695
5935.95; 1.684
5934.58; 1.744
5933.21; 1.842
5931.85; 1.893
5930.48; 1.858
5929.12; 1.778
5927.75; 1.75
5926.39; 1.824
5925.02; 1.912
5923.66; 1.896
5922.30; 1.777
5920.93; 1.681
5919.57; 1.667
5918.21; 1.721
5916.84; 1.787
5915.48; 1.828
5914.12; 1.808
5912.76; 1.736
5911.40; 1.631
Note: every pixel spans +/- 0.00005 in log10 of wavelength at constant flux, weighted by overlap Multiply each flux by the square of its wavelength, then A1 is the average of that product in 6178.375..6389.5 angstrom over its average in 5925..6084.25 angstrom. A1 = 1.1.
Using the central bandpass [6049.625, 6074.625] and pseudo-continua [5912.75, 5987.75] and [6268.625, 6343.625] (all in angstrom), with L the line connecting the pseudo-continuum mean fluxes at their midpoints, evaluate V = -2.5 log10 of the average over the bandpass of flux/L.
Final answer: 0.05 mag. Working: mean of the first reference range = 1.78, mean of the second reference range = 1.66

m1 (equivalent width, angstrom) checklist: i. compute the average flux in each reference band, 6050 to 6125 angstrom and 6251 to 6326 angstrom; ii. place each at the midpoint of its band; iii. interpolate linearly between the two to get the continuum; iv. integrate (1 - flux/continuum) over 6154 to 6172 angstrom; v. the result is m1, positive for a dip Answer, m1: -0.4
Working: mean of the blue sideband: 1.67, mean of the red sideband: 1.63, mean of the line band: 1.69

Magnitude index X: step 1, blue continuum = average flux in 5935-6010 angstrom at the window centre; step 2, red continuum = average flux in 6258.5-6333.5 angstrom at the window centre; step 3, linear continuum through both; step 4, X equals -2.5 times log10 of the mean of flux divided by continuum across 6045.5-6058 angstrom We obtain 0.06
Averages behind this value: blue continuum 1.74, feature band 1.62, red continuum 1.66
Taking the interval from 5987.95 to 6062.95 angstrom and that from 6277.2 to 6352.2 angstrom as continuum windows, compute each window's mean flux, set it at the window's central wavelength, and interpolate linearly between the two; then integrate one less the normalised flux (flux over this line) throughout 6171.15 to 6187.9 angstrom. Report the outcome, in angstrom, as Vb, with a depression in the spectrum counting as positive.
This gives 0.37 angstrom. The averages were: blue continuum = 1.63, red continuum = 1.66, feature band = 1.61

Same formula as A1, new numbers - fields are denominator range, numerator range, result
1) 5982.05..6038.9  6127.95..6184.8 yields 1.09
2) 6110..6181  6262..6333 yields 1.05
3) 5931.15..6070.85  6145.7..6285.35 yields 1.05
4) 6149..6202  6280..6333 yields 1.04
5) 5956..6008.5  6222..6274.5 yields 1.05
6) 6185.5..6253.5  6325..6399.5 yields 1.06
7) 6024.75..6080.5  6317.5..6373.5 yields 1.12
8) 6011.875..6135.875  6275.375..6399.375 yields 1.08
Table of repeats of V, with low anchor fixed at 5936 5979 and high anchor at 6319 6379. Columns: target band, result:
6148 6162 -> -0.049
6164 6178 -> 0.068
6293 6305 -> 0.109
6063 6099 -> 0.059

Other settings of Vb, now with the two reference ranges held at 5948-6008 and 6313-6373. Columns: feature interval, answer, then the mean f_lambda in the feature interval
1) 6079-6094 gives 0.3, 1.68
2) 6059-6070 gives -0.4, 1.79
